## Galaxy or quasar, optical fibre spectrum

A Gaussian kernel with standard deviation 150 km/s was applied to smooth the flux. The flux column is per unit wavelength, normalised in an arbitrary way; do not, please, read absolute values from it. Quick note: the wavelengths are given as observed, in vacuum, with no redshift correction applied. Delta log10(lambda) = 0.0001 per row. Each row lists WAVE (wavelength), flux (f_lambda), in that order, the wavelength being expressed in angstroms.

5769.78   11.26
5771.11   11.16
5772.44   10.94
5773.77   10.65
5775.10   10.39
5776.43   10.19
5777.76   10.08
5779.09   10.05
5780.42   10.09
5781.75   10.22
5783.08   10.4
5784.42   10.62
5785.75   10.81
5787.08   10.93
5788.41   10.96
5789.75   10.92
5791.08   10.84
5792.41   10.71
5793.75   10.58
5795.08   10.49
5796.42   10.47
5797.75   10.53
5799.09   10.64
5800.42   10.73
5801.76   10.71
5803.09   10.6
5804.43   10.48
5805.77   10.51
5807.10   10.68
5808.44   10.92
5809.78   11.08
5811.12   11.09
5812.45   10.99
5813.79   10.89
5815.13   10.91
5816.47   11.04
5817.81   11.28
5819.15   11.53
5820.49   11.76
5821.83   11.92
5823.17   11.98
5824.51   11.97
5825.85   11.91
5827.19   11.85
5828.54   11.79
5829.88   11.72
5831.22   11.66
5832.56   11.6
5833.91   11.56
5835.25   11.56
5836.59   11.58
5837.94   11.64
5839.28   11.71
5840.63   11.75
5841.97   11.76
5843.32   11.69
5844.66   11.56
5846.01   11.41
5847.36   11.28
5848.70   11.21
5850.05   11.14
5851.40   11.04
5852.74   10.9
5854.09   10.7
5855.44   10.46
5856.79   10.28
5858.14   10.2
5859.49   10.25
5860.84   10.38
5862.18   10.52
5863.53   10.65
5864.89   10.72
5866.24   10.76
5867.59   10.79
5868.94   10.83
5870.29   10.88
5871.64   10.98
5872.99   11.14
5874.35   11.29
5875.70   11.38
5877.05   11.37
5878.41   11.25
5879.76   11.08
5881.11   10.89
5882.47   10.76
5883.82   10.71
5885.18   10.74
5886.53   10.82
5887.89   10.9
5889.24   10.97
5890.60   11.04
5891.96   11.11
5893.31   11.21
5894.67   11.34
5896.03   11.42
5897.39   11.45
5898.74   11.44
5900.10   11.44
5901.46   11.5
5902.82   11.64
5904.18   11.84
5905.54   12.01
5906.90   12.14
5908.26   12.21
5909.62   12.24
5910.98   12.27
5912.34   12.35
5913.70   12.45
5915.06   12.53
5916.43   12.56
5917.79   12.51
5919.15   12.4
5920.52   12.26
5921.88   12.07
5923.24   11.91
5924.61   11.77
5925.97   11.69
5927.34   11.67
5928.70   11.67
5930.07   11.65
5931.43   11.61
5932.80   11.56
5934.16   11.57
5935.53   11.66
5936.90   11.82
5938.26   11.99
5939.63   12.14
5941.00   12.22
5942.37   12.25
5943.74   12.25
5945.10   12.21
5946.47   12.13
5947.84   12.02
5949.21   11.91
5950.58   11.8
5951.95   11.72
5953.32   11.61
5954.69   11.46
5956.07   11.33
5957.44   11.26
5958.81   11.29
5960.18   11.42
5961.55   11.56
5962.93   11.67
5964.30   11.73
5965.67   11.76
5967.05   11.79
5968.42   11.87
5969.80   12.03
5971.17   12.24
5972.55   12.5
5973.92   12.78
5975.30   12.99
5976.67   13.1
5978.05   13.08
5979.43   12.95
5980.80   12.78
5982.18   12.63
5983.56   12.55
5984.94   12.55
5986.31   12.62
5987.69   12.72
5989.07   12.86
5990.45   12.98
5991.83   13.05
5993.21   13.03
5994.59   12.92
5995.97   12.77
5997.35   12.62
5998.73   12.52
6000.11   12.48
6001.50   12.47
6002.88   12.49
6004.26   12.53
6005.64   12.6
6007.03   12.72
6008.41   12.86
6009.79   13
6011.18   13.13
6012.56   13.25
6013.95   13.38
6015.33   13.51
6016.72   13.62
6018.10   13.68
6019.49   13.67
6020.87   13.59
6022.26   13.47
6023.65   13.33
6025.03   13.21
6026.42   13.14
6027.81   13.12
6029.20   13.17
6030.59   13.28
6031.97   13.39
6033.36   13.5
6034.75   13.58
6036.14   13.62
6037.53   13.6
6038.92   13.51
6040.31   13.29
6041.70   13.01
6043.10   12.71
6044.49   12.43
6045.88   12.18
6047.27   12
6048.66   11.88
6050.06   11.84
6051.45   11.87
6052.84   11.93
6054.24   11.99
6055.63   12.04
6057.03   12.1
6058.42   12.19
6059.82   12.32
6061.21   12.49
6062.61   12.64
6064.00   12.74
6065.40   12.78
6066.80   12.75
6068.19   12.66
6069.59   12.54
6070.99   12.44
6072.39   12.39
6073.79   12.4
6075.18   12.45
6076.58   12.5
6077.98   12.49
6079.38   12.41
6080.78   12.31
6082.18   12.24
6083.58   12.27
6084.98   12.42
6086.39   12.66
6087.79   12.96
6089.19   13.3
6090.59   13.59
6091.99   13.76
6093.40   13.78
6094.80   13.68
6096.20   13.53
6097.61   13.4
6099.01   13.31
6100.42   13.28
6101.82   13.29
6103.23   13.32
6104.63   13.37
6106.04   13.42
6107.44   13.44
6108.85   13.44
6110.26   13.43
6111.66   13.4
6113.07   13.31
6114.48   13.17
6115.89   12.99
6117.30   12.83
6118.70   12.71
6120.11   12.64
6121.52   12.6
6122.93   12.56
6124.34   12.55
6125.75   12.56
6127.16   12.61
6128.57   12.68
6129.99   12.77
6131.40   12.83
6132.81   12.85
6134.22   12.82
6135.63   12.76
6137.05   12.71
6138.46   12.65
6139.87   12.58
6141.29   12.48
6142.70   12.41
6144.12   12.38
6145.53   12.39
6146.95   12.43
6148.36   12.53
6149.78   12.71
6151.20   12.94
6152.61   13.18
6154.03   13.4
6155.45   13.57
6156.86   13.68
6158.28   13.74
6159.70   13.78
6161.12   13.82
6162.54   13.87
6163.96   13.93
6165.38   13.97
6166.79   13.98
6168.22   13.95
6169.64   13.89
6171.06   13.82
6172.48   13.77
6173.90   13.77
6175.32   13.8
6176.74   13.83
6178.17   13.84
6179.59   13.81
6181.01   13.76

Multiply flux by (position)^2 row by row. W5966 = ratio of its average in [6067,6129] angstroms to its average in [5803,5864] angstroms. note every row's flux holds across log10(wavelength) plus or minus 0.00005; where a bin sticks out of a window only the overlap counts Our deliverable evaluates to 1.26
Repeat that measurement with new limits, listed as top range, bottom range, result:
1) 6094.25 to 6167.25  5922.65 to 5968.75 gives 1.18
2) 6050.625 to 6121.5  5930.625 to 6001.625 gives 1.09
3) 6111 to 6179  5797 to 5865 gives 1.31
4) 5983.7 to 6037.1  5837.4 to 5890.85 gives 1.25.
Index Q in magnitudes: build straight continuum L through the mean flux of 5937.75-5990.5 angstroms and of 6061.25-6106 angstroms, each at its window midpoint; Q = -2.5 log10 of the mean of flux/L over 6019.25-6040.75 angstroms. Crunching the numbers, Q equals -0.070 mag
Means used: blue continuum 12.2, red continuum 12.9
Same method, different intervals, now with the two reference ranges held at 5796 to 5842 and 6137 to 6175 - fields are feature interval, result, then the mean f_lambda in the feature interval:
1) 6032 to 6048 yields -0.04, 13.1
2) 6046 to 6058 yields 0.06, 12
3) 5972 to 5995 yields -0.05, 12.8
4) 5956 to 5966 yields 0.06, 11.5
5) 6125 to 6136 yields 0.03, 12.7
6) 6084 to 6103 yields -0.03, 13.3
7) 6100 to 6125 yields -0.01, 13.1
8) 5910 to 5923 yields -0.04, 12.4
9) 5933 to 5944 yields 0.00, 12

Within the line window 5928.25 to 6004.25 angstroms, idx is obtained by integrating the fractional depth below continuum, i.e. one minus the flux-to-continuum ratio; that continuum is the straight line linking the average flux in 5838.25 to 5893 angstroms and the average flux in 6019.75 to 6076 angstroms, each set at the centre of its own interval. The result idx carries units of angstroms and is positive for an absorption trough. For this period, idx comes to -1.5 angstroms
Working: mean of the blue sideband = 11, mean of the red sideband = 12.7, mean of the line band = 12.2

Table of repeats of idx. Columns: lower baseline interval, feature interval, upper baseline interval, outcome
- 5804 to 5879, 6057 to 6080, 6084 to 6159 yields 0.3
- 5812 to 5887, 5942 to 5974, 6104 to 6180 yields 0.2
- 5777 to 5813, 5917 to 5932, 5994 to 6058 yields 0.0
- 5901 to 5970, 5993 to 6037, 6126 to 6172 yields -2.7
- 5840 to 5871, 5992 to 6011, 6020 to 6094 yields -0.7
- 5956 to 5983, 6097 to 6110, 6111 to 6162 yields -0.6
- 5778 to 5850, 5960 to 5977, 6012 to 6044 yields 0.8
